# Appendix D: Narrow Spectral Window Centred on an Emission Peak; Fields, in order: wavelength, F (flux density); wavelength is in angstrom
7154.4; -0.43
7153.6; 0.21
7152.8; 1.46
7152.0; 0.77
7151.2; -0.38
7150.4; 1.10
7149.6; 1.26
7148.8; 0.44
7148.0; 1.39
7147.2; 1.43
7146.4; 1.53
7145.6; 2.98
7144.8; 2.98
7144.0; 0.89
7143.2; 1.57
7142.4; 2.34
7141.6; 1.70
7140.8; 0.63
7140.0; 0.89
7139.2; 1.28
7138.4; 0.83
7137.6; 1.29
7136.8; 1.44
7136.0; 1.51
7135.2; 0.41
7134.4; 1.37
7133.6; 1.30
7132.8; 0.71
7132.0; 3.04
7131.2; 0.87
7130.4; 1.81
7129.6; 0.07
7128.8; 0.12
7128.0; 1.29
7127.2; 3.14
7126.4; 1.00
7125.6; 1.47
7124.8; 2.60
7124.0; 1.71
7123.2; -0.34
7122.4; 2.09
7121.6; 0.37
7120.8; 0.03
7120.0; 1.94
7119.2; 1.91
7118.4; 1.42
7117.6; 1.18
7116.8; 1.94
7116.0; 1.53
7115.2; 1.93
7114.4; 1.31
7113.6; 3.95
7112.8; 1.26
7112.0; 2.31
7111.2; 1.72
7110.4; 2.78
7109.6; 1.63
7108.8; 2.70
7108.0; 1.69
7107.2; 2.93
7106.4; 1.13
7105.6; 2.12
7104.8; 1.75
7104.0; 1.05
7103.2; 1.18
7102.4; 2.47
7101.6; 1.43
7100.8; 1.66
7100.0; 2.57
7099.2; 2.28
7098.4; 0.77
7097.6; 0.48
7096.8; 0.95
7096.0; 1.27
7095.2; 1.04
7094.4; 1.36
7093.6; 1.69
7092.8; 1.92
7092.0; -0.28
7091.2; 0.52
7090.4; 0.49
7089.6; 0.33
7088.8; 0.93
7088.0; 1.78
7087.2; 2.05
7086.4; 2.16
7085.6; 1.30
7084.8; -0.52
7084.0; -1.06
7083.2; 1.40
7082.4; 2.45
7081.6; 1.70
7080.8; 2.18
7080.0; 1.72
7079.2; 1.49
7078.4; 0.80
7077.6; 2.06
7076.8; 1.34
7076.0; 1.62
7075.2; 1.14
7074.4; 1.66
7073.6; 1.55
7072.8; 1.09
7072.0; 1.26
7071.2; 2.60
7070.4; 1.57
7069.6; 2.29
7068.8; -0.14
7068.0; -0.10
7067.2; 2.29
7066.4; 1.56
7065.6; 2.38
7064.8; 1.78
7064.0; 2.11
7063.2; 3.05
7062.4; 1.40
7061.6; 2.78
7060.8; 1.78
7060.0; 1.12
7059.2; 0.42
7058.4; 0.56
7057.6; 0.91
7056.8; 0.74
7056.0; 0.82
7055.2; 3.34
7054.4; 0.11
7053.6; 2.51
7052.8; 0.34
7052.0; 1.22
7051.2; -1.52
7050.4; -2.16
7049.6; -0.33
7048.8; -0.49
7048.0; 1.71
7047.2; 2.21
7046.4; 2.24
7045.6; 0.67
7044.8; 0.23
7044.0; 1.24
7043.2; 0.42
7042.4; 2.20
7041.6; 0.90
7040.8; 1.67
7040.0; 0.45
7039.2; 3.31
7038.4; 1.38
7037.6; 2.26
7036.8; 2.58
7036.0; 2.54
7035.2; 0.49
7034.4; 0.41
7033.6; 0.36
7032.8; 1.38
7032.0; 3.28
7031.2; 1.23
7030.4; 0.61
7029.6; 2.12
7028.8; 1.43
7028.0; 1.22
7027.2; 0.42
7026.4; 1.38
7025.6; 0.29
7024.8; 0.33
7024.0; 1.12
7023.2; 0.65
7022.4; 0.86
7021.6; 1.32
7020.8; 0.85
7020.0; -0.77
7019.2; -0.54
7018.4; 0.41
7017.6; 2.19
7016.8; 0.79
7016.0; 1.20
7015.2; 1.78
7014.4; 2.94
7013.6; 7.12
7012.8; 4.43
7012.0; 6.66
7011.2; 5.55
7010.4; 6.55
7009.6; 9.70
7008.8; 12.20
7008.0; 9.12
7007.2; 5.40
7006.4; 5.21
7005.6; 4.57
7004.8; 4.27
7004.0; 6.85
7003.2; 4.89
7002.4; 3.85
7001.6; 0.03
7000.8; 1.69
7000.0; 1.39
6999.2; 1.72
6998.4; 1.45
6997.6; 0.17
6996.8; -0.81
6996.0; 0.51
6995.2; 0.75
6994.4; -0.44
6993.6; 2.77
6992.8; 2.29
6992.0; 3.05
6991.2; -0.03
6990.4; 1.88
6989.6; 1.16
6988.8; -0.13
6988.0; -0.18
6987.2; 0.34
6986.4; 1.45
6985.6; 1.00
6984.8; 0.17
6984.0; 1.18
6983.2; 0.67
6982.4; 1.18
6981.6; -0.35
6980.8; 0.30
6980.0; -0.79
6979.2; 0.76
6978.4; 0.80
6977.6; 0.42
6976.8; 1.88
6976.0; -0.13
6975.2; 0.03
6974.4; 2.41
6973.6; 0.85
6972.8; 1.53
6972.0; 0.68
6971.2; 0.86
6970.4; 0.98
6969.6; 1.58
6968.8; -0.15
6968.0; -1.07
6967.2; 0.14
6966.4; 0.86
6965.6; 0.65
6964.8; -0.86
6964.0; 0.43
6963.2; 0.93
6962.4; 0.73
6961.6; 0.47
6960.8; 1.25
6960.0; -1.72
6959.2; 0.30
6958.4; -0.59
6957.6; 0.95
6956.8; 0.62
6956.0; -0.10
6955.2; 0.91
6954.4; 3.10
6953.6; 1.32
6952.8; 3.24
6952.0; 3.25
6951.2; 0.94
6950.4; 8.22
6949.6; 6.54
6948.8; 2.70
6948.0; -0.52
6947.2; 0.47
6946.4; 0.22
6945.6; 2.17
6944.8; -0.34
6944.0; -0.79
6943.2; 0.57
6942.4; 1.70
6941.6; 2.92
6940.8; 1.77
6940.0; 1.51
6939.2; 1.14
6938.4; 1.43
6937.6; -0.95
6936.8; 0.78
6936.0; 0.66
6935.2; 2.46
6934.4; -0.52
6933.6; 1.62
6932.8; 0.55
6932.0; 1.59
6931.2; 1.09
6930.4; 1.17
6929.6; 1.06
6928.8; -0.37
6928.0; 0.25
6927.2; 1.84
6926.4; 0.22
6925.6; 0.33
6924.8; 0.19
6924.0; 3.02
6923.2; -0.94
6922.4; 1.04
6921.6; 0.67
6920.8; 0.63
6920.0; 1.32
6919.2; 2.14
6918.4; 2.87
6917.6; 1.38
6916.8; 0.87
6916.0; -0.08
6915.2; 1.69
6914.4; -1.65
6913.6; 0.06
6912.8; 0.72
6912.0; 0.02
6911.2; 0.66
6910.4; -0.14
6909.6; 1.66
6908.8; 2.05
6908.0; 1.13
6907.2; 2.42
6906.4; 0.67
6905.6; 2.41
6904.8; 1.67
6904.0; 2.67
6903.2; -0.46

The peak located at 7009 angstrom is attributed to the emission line [O II]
